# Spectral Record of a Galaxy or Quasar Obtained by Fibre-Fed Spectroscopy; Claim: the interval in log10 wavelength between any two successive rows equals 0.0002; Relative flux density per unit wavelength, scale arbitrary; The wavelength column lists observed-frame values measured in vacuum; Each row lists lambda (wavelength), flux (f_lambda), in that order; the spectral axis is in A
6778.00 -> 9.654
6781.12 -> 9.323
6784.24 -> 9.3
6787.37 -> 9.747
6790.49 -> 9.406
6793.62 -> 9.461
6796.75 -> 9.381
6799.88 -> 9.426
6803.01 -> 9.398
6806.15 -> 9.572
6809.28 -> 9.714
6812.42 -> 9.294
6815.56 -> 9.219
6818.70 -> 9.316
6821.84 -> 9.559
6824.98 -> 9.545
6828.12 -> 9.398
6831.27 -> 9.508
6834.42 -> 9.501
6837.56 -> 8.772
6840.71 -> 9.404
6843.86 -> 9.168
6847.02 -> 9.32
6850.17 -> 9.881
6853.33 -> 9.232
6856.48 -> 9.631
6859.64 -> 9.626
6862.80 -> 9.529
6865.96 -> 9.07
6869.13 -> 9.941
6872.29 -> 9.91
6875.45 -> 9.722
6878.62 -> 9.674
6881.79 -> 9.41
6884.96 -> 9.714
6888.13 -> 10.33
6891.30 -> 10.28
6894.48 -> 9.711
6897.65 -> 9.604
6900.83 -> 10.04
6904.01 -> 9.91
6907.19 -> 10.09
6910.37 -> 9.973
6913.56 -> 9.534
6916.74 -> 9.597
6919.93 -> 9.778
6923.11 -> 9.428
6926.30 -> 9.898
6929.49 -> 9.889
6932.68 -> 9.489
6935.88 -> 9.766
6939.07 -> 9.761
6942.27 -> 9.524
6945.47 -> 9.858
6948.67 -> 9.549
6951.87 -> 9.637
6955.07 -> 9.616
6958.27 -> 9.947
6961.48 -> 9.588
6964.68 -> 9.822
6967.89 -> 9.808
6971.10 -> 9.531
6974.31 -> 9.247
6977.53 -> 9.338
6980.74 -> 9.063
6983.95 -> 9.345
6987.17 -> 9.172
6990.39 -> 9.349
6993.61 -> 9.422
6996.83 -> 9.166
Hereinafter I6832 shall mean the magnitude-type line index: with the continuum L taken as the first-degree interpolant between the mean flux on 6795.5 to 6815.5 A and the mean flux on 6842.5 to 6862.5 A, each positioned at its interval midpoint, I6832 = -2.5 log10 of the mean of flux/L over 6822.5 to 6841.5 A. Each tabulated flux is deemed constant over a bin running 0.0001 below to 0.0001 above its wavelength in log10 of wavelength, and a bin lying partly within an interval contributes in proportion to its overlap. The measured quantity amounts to 0.01 mag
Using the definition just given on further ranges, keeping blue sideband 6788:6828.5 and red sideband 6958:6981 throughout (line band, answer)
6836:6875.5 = 0.001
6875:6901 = -0.037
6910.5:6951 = -0.018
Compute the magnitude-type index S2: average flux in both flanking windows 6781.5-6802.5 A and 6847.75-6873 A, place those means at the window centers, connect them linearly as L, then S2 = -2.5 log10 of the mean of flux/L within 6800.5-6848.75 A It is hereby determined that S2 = 0.01 mag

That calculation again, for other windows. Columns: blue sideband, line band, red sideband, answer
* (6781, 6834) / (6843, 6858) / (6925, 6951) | 0.01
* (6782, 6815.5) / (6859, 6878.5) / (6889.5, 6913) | 0.02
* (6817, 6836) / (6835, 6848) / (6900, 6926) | 0.04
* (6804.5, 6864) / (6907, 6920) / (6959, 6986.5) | -0.03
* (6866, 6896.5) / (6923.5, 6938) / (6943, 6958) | 0.00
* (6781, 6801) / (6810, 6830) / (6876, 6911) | 0.02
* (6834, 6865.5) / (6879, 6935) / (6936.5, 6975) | -0.03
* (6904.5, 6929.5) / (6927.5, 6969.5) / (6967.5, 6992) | -0.02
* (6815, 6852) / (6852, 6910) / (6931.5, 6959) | -0.03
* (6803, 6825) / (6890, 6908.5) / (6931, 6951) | -0.04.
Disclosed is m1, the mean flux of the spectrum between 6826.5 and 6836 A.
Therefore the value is 9.47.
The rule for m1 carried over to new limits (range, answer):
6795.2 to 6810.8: 9.5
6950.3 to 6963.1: 9.7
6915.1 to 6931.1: 9.72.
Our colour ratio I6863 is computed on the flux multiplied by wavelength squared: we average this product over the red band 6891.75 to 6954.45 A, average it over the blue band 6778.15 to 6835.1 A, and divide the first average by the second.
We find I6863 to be 1.07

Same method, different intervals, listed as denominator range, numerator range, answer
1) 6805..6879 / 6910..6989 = 1.04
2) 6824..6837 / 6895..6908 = 1.07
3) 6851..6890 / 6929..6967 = 1.03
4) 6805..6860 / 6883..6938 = 1.07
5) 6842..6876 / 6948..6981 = 1.04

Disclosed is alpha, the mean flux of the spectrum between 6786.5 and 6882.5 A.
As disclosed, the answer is 9.47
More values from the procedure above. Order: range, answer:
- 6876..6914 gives 9.86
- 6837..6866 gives 9.4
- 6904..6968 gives 9.73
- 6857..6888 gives 9.65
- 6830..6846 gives 9.27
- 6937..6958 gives 9.68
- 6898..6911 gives 9.97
